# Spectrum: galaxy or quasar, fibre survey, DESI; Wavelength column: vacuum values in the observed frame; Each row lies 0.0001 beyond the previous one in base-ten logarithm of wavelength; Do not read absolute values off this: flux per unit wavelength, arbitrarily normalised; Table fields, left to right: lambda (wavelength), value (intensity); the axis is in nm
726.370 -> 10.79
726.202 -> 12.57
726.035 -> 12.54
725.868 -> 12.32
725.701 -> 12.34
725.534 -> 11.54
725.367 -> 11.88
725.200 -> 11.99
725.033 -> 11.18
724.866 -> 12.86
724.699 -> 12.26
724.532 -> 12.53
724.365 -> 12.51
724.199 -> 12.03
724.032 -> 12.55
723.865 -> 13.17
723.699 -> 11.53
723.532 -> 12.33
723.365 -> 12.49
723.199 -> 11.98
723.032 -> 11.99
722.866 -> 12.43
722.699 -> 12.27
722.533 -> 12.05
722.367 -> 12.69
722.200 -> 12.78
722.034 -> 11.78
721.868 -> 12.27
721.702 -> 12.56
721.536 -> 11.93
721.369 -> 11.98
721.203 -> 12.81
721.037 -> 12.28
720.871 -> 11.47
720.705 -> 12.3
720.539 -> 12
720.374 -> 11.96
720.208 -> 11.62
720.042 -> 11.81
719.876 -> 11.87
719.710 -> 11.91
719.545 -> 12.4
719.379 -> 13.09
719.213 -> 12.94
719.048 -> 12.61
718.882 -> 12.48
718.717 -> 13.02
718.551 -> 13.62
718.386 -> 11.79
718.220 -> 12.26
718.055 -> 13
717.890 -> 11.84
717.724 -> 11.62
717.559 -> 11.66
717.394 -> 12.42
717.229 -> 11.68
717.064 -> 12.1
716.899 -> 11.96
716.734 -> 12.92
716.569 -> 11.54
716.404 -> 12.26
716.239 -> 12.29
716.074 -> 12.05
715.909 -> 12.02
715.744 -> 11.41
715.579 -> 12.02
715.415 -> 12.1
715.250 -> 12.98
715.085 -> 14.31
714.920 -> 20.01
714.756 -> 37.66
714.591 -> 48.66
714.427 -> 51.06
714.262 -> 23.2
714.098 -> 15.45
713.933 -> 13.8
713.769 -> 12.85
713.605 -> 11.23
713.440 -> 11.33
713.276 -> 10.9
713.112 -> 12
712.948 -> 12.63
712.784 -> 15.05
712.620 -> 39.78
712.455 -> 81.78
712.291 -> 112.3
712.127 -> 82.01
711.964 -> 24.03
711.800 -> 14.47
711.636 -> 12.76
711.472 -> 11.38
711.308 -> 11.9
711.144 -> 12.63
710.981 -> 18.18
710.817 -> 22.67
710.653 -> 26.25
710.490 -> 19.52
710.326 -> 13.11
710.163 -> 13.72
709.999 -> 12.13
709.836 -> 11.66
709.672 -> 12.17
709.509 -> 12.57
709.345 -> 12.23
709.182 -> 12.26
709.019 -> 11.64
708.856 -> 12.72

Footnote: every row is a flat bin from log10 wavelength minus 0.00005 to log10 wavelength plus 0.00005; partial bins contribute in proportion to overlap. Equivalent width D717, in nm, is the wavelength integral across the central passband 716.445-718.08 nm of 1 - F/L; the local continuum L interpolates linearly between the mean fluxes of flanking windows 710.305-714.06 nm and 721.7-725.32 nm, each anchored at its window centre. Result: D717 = 0.65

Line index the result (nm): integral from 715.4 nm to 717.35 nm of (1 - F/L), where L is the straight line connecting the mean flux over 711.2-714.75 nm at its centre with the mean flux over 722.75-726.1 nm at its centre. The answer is 1.00 nm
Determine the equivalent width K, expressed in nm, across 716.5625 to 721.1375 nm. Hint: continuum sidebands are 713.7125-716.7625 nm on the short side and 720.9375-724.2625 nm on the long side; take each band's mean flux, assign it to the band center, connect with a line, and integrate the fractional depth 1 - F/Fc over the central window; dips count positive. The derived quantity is 0.99 nm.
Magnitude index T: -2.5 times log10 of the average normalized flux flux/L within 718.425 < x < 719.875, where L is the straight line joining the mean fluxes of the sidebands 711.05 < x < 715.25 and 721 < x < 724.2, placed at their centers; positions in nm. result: 0.39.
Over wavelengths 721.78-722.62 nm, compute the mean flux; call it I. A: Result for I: 12.3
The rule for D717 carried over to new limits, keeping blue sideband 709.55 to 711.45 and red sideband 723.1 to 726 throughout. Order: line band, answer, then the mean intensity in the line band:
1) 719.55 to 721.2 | 0.15 nm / 12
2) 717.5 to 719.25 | 0.16 nm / 12.4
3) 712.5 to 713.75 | -0.24 nm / 17.9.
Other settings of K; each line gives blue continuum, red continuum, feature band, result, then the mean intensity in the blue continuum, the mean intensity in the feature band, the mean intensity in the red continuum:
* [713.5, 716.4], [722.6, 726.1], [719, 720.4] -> 0.31 nm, 19.3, 12.2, 12.2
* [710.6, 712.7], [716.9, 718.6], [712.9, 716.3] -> 0.85 nm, 36.3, 18.2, 12.2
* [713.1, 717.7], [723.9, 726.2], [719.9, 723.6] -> 0.41 nm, 16.6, 12.2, 12.2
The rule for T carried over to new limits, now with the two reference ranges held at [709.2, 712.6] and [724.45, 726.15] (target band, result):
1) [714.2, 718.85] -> 0.29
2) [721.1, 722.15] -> 0.28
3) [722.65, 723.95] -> 0.16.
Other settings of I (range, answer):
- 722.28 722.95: 12.4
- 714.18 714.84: 40.1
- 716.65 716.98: 12.4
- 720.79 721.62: 12.1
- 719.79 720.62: 11.9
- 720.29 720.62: 12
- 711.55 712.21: 33.3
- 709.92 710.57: 14.6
